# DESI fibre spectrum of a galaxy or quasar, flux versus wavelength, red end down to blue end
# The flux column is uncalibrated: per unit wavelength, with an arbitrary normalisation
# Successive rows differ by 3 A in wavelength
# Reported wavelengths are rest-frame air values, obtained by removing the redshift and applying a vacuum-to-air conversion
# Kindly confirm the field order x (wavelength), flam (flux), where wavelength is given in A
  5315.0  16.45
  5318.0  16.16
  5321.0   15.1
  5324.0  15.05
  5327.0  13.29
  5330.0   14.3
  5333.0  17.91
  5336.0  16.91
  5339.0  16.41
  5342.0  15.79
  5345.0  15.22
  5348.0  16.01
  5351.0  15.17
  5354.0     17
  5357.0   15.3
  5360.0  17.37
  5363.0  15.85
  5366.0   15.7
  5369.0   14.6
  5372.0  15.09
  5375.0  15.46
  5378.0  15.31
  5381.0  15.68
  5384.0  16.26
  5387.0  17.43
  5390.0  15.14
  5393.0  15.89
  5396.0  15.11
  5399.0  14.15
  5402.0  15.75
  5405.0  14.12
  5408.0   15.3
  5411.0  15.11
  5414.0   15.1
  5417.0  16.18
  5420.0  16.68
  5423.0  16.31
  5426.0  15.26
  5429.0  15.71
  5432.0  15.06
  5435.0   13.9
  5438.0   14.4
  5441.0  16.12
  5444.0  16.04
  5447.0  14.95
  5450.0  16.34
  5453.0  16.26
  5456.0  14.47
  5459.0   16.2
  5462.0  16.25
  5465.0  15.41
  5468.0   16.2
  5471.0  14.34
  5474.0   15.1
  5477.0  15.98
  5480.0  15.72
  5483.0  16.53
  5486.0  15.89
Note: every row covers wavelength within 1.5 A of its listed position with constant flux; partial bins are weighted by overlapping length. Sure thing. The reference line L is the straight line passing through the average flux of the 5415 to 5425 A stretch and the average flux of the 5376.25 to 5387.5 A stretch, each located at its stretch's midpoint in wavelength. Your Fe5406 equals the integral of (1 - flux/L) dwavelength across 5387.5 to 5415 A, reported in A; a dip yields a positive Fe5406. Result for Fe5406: 1.7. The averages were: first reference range 16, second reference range 16.3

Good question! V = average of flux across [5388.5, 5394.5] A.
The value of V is 15.5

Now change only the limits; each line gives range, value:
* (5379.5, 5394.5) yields 16.1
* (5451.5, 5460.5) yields 15.6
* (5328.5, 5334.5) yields 16.1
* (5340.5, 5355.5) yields 15.8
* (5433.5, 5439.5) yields 14.2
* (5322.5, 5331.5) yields 14.2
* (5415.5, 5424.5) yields 16.4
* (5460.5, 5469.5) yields 16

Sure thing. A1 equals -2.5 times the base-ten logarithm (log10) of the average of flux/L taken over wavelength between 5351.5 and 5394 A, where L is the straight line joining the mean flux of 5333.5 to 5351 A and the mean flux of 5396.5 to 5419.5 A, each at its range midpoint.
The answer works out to -0.012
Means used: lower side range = 16.1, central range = 15.8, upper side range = 15.2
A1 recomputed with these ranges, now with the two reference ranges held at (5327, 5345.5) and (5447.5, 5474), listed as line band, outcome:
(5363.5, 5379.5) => 0.04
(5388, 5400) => 0.04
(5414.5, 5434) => 0.00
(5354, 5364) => -0.03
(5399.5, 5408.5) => 0.06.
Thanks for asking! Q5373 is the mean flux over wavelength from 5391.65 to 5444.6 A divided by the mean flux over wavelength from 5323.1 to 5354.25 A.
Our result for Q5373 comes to 1.0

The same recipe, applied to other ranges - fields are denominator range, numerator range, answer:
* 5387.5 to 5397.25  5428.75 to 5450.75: 0.98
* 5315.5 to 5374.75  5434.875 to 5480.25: 0.99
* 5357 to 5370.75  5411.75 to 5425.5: 1.01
